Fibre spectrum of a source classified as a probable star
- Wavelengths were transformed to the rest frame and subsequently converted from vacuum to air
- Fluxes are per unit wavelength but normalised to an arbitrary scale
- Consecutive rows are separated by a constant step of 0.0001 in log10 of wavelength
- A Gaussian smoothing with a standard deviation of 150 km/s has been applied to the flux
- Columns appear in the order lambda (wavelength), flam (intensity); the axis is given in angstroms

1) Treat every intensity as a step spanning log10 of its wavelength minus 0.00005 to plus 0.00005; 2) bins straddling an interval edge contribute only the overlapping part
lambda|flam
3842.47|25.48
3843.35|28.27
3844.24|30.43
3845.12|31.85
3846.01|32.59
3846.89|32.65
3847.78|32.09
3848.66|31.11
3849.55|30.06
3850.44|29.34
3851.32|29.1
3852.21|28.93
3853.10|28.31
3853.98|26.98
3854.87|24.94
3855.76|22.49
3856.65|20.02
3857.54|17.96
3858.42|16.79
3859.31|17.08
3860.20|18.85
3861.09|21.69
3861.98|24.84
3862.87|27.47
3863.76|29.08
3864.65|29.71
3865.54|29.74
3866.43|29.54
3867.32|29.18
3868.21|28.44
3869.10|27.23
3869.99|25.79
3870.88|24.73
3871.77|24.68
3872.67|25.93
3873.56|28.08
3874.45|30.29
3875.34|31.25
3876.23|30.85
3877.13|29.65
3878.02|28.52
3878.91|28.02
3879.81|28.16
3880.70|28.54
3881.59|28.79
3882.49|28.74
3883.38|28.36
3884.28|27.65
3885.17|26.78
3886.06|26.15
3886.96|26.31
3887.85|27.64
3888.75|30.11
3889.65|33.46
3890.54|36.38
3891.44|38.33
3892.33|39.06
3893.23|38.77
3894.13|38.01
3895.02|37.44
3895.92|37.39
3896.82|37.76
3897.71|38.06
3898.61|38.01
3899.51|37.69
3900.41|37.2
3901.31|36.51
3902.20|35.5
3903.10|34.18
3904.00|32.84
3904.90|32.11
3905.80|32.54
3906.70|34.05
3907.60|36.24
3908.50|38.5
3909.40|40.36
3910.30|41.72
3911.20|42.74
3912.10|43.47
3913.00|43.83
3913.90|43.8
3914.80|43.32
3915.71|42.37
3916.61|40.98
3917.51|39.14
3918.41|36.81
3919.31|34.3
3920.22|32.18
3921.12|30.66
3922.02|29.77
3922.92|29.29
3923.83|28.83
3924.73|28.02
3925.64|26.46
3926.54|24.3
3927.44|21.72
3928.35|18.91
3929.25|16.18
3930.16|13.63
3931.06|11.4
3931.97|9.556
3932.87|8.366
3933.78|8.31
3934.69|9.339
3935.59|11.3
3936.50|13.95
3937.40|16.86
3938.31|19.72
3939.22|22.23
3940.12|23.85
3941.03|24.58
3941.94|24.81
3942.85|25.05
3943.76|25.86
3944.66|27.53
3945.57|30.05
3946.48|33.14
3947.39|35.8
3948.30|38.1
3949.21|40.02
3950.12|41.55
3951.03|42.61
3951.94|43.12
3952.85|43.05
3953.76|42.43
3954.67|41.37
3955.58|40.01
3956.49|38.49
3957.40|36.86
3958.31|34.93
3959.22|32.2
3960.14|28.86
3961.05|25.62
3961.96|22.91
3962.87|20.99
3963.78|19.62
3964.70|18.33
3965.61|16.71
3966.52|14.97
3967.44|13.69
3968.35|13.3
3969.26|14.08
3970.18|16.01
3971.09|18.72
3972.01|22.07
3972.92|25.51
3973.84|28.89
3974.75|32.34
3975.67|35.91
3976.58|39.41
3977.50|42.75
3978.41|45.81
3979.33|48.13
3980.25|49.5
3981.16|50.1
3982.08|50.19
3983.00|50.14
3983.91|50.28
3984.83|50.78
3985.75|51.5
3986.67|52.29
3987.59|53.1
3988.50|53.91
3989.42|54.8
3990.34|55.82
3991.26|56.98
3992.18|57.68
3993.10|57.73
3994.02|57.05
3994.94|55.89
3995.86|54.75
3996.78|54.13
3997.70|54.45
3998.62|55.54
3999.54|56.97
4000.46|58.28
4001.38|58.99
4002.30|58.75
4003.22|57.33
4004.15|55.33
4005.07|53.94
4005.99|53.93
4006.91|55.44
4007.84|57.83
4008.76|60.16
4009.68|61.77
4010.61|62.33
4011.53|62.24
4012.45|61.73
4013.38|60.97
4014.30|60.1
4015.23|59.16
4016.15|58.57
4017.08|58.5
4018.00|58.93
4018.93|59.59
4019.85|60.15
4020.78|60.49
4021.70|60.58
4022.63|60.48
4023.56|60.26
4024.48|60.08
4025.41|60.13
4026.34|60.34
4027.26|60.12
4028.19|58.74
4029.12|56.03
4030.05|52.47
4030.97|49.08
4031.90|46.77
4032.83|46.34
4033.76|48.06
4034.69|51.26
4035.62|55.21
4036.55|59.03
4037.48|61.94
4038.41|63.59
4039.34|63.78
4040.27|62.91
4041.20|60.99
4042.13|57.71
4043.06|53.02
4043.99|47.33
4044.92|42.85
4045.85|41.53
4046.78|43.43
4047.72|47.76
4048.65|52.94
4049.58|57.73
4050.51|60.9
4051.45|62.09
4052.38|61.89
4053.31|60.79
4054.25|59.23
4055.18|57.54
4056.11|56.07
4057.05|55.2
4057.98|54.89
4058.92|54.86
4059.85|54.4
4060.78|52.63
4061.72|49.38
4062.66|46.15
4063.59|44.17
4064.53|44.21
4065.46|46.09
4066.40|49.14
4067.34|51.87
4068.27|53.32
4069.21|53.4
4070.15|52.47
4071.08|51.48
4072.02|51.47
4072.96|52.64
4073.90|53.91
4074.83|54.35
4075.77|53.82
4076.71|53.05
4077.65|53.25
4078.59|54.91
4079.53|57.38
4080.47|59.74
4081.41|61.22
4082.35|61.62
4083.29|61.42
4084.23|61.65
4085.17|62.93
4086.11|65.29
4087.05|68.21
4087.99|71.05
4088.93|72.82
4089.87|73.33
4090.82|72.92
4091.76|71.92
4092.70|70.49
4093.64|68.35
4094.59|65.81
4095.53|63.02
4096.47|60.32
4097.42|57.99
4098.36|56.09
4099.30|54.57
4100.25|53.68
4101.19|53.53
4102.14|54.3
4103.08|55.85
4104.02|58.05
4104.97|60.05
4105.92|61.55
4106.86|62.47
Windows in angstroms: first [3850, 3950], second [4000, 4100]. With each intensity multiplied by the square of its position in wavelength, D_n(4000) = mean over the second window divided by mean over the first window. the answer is 2.13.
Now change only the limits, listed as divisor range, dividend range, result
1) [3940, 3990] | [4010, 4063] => 1.68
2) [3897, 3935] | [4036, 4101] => 1.99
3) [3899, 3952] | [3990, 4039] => 2.01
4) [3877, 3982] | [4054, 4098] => 2.04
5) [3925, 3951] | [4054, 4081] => 2.49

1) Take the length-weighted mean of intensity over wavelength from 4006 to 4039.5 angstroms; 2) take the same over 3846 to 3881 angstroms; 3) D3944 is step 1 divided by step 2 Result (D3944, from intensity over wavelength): 2.2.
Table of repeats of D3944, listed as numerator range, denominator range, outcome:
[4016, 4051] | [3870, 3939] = 1.85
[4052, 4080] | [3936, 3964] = 1.72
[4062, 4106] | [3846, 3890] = 2.13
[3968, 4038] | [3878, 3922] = 1.47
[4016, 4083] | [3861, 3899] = 1.81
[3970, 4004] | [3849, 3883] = 1.81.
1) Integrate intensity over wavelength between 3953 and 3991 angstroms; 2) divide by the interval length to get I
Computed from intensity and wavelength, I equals 35.6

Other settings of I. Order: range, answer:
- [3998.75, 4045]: 57.5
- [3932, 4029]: 42.5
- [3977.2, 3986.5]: 49.1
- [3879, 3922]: 35.3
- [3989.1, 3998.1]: 55.9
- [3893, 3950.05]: 30.3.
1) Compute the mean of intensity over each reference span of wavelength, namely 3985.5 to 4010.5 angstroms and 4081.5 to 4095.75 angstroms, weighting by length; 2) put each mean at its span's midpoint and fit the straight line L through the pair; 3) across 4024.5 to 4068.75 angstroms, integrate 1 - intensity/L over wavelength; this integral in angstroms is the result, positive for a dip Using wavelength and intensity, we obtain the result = 5.7 angstroms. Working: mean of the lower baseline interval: 56.2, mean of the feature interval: 54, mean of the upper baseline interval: 67.3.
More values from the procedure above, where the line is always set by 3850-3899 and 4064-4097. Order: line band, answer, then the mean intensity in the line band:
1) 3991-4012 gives -4.2 angstroms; 57.3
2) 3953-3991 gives 6.9 angstroms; 35.6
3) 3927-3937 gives 6.5 angstroms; 13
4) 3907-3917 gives -2.1 angstroms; 41.5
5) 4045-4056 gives 0.1 angstroms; 54.7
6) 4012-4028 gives -3.0 angstroms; 60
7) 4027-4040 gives -0.7 angstroms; 55.2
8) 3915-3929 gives 1.9 angstroms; 30.9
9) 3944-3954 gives 0.6 angstroms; 37.6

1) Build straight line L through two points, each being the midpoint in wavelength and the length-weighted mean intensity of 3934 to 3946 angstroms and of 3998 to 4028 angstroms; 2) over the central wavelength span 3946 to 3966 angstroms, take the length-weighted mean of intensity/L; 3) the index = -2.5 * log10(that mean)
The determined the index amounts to -0.18 mag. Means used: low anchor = 20.9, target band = 33.5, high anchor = 59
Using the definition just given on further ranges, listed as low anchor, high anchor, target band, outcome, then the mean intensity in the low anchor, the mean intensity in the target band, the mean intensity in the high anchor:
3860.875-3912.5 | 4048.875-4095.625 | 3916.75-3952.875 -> 0.44 mag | 32.1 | 25.9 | 58.1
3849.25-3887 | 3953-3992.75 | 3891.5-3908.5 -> -0.22 mag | 26.6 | 36.4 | 36.6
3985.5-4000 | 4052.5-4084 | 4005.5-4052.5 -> -0.04 mag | 55.2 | 56.8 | 54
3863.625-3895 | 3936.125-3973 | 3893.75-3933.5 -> -0.13 mag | 29.9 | 32.5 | 27.6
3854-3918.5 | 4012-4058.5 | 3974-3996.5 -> -0.04 mag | 31.8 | 50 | 56.6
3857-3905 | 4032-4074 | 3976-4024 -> -0.20 mag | 30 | 55.6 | 53.4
